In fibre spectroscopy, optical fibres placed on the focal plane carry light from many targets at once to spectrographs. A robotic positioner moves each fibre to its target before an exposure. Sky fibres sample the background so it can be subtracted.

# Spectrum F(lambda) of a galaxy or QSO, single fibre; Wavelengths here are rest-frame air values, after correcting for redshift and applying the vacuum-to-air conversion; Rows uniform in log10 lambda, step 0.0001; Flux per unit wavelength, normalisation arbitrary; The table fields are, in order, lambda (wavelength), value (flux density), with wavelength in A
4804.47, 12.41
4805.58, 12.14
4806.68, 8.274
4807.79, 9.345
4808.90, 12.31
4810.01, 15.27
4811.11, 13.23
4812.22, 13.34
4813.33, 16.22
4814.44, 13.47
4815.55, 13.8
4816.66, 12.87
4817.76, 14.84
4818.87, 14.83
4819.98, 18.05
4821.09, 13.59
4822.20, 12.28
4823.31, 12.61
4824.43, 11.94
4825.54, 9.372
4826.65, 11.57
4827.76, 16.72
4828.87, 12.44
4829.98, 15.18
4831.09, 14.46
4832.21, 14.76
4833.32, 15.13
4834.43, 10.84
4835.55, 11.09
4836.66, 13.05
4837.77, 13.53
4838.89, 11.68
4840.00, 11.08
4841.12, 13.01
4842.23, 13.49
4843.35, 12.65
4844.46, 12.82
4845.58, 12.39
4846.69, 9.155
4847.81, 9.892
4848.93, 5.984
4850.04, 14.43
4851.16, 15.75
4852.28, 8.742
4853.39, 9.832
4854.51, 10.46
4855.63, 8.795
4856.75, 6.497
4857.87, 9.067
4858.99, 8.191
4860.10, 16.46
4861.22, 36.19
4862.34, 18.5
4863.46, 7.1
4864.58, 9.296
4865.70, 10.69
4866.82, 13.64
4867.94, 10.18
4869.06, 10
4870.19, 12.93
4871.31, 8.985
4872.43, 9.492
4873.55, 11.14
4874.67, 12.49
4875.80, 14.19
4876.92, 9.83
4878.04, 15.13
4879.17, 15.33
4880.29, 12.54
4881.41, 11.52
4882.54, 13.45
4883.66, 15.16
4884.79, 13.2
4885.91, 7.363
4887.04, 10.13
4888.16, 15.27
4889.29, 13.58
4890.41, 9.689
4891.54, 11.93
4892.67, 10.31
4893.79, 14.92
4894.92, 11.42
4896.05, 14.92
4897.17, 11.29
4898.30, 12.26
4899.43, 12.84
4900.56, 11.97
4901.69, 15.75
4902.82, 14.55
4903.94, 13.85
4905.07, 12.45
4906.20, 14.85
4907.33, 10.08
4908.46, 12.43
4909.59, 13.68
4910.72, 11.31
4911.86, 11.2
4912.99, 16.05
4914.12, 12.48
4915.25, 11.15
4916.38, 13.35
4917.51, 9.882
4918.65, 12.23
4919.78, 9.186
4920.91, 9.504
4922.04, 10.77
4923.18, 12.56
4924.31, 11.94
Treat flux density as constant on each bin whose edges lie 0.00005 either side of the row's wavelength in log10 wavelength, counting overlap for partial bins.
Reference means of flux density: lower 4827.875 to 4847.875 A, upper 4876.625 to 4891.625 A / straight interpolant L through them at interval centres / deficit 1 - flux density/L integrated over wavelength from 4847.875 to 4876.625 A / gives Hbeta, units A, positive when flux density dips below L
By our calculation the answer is 1.6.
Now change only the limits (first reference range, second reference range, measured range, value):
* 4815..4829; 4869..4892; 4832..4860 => 3.48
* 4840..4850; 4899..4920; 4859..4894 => -2.55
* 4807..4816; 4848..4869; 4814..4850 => -0.08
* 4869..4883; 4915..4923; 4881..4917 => -3.62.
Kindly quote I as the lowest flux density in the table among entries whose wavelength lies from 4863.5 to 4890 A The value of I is 7.363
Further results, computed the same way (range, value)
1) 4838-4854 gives 5.984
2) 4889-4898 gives 9.689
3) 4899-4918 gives 9.882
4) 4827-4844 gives 10.84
